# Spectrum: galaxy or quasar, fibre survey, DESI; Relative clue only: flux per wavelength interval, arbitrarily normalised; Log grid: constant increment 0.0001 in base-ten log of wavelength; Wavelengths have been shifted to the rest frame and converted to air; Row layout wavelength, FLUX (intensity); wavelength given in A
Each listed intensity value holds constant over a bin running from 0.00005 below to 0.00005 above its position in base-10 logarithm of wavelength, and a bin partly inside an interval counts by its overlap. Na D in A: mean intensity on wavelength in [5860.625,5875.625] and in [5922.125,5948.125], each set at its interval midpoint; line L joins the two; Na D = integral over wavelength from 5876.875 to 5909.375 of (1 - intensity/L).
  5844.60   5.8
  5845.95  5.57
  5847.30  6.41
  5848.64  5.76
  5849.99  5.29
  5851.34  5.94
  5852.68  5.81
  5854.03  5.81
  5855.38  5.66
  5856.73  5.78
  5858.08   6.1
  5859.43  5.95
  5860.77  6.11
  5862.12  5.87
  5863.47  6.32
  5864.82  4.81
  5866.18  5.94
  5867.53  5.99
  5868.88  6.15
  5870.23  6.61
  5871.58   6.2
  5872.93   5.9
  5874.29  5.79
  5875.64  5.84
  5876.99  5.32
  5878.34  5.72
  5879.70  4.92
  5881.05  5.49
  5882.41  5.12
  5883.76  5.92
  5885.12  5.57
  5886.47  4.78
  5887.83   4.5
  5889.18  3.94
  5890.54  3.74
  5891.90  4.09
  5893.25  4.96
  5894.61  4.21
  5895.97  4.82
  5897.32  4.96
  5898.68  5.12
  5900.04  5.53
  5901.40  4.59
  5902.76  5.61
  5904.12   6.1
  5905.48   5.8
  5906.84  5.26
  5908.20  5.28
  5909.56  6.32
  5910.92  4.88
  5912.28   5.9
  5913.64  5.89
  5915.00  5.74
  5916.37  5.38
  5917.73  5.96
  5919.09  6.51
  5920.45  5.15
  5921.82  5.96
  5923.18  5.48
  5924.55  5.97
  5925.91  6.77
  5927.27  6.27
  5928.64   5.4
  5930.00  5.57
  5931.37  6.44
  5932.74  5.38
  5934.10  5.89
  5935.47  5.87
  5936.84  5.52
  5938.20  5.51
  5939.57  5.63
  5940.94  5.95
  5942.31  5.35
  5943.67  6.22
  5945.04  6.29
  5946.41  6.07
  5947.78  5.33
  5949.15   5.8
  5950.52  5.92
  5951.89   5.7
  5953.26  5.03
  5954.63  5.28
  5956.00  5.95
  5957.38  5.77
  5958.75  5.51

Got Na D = 4.6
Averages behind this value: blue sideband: 5.96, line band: 5.07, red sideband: 5.85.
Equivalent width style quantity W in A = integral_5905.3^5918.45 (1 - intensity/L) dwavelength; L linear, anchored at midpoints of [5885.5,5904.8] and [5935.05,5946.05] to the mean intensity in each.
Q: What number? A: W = -1.2 A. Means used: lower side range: 4.8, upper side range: 5.8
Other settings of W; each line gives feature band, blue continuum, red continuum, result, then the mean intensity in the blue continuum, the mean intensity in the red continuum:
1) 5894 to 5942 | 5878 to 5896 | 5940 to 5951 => -2.2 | 4.82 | 5.86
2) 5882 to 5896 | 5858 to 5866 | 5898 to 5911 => 2.3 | 5.85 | 5.47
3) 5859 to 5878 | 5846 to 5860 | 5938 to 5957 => -0.3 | 5.84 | 5.72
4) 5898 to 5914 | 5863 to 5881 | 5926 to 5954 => 0.7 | 5.79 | 5.78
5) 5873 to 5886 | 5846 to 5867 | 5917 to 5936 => 0.7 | 5.83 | 5.9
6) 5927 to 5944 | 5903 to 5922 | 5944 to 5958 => -0.1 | 5.71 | 5.72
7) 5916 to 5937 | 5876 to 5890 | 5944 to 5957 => -1.3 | 5.13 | 5.72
